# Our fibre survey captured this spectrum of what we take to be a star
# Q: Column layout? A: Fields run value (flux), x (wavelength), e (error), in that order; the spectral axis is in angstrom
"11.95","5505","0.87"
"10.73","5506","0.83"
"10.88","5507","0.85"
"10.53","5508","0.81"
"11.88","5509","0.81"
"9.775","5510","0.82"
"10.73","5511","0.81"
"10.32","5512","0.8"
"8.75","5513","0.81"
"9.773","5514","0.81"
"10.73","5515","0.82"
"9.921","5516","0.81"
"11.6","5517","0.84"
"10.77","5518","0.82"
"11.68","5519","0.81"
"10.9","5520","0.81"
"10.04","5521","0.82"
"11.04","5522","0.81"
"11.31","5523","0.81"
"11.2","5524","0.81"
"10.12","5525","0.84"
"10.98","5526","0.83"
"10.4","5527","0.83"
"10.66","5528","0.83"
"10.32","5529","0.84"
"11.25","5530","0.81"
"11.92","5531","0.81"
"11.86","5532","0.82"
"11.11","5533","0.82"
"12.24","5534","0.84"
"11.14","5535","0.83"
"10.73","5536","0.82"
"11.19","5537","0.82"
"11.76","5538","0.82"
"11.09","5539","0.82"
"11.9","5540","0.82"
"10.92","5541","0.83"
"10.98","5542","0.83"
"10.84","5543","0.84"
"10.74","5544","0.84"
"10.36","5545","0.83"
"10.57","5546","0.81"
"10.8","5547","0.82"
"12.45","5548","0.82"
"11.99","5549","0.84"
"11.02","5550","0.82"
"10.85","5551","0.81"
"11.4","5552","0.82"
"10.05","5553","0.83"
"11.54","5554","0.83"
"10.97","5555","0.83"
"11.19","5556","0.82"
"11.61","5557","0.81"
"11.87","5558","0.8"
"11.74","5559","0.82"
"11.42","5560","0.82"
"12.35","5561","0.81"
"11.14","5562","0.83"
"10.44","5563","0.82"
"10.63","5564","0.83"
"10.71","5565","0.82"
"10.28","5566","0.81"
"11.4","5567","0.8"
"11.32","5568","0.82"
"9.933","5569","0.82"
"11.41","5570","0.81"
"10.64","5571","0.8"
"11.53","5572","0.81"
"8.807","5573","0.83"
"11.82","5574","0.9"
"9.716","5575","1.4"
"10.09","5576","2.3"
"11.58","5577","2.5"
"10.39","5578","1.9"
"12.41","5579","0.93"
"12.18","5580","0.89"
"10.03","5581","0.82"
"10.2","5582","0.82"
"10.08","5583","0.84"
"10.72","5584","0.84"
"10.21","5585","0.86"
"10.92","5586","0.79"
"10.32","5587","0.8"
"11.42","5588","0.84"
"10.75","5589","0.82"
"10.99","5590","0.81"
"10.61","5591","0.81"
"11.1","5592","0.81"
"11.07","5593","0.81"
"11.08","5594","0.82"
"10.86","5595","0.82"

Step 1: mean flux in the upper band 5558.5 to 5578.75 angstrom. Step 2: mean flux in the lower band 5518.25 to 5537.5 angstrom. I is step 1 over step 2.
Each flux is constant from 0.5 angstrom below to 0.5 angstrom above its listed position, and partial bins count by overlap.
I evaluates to 1.0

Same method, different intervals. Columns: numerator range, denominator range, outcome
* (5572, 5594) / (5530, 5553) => 0.96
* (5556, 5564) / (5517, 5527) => 1.05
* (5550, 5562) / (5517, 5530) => 1.05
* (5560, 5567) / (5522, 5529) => 1.02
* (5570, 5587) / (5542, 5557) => 0.97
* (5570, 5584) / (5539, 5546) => 0.98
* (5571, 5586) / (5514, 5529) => 0.99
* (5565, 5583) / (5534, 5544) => 0.96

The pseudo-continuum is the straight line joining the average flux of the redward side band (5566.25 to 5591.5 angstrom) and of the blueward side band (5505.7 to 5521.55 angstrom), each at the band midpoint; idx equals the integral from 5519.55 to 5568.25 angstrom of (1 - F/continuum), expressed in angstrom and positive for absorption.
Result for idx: -2.1 angstrom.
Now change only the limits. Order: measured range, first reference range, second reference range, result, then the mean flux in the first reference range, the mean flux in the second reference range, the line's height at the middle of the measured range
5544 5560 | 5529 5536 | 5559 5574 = -0.1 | 11.4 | 10.9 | 11.1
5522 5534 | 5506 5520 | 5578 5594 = -0.5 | 10.6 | 10.9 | 10.6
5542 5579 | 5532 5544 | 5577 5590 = 0.2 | 11.3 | 10.8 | 11.1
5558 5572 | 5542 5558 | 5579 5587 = -0.2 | 11.1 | 10.7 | 10.9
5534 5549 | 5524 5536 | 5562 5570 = -0.3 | 11.1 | 10.7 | 11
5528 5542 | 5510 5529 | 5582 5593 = -0.9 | 10.6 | 10.7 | 10.6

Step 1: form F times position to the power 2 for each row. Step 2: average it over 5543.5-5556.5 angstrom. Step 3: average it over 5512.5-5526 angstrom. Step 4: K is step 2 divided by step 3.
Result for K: 1.05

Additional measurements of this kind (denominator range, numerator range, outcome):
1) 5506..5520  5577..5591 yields 1.05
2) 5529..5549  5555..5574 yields 0.99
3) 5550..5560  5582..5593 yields 0.96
